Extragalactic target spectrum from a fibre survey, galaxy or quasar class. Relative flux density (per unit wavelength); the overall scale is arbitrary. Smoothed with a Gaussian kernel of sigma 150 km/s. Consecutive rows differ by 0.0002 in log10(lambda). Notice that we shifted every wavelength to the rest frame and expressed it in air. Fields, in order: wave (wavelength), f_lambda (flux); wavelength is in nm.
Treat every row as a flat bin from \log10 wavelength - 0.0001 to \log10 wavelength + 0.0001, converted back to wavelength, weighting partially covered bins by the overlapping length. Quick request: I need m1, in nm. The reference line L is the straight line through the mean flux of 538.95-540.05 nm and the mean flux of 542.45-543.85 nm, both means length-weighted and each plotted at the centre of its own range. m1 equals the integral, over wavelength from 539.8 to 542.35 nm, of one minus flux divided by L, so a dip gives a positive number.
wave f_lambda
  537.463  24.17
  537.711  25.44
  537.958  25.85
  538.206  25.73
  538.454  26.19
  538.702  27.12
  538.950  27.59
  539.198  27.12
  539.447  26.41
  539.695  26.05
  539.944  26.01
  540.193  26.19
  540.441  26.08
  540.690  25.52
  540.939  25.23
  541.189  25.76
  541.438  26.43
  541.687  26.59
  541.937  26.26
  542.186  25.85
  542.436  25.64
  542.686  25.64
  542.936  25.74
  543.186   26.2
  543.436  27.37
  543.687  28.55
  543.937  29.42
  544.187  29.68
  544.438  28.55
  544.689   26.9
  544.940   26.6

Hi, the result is 0.06 nm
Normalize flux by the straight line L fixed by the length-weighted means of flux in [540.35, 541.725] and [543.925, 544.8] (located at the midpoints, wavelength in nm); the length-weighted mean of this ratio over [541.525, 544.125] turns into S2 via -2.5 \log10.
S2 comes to 0.02 mag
